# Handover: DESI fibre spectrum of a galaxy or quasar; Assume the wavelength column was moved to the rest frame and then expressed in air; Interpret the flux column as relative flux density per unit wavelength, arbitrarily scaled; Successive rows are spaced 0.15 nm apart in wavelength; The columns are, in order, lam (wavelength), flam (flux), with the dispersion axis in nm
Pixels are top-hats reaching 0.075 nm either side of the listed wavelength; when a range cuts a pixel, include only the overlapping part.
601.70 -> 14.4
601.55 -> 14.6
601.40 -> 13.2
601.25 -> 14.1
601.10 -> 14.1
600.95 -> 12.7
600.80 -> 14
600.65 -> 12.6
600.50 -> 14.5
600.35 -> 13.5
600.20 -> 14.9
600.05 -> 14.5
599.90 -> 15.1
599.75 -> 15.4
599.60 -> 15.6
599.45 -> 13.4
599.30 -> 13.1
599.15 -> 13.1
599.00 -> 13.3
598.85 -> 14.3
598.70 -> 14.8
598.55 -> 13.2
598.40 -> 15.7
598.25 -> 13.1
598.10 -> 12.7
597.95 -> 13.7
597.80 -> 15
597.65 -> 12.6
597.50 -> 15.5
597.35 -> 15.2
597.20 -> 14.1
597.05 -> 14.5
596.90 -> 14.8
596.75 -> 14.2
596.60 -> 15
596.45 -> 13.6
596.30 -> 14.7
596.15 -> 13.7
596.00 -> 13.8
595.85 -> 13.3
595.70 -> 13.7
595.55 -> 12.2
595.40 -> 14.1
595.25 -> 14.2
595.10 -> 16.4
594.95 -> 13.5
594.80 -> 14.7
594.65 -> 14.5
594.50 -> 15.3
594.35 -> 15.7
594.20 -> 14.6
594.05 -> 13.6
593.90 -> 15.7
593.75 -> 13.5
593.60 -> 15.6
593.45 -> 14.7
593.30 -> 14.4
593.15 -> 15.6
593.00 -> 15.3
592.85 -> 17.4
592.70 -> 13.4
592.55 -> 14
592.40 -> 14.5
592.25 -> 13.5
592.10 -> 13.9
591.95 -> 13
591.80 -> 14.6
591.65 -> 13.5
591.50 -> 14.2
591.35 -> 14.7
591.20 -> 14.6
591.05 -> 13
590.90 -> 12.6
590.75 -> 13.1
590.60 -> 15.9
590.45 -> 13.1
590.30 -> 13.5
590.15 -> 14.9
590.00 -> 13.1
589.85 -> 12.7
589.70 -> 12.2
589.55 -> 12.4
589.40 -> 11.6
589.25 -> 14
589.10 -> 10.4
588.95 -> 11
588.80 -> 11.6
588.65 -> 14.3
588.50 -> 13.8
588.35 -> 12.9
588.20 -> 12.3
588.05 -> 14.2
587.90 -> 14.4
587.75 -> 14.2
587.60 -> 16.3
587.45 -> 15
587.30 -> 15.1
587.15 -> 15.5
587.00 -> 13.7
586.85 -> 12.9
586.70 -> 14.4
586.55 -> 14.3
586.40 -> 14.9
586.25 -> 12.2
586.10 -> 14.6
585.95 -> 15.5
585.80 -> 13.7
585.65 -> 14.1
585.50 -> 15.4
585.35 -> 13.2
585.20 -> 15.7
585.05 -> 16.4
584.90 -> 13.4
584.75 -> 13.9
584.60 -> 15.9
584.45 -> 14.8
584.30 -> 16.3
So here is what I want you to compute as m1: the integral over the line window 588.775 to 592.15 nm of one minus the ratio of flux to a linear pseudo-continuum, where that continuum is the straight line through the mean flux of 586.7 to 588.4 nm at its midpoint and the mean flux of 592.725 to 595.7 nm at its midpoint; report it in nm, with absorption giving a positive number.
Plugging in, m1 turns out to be 0.29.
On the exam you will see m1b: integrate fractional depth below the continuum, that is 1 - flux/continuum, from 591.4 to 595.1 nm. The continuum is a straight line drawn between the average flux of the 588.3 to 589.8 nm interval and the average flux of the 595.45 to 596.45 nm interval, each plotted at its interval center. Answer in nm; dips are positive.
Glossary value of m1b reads -0.41 nm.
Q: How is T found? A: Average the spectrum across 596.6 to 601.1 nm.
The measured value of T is 14.1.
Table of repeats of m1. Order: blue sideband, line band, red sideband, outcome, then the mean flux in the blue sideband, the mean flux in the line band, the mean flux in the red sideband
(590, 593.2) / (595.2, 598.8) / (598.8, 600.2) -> 0.04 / 14.2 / 14.1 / 14.2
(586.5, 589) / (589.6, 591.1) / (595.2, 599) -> 0.06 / 13.9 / 13.4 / 14.1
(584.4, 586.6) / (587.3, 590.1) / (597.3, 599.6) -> 0.23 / 14.5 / 13.2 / 14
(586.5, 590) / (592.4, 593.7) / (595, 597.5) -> -0.10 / 13.4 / 15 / 14.2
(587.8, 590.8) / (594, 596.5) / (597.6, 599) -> -0.11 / 13.1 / 14.2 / 13.9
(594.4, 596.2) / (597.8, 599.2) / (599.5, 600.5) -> 0.07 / 14.1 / 13.8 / 14.8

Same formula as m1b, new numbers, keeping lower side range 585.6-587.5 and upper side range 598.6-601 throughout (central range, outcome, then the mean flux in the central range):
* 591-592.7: 0.030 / 13.9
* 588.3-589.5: 0.153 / 12.4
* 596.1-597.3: -0.021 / 14.4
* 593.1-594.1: -0.040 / 14.7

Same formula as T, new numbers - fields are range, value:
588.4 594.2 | 13.8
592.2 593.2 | 14.8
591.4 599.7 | 14.3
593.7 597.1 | 14.3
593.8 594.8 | 14.9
